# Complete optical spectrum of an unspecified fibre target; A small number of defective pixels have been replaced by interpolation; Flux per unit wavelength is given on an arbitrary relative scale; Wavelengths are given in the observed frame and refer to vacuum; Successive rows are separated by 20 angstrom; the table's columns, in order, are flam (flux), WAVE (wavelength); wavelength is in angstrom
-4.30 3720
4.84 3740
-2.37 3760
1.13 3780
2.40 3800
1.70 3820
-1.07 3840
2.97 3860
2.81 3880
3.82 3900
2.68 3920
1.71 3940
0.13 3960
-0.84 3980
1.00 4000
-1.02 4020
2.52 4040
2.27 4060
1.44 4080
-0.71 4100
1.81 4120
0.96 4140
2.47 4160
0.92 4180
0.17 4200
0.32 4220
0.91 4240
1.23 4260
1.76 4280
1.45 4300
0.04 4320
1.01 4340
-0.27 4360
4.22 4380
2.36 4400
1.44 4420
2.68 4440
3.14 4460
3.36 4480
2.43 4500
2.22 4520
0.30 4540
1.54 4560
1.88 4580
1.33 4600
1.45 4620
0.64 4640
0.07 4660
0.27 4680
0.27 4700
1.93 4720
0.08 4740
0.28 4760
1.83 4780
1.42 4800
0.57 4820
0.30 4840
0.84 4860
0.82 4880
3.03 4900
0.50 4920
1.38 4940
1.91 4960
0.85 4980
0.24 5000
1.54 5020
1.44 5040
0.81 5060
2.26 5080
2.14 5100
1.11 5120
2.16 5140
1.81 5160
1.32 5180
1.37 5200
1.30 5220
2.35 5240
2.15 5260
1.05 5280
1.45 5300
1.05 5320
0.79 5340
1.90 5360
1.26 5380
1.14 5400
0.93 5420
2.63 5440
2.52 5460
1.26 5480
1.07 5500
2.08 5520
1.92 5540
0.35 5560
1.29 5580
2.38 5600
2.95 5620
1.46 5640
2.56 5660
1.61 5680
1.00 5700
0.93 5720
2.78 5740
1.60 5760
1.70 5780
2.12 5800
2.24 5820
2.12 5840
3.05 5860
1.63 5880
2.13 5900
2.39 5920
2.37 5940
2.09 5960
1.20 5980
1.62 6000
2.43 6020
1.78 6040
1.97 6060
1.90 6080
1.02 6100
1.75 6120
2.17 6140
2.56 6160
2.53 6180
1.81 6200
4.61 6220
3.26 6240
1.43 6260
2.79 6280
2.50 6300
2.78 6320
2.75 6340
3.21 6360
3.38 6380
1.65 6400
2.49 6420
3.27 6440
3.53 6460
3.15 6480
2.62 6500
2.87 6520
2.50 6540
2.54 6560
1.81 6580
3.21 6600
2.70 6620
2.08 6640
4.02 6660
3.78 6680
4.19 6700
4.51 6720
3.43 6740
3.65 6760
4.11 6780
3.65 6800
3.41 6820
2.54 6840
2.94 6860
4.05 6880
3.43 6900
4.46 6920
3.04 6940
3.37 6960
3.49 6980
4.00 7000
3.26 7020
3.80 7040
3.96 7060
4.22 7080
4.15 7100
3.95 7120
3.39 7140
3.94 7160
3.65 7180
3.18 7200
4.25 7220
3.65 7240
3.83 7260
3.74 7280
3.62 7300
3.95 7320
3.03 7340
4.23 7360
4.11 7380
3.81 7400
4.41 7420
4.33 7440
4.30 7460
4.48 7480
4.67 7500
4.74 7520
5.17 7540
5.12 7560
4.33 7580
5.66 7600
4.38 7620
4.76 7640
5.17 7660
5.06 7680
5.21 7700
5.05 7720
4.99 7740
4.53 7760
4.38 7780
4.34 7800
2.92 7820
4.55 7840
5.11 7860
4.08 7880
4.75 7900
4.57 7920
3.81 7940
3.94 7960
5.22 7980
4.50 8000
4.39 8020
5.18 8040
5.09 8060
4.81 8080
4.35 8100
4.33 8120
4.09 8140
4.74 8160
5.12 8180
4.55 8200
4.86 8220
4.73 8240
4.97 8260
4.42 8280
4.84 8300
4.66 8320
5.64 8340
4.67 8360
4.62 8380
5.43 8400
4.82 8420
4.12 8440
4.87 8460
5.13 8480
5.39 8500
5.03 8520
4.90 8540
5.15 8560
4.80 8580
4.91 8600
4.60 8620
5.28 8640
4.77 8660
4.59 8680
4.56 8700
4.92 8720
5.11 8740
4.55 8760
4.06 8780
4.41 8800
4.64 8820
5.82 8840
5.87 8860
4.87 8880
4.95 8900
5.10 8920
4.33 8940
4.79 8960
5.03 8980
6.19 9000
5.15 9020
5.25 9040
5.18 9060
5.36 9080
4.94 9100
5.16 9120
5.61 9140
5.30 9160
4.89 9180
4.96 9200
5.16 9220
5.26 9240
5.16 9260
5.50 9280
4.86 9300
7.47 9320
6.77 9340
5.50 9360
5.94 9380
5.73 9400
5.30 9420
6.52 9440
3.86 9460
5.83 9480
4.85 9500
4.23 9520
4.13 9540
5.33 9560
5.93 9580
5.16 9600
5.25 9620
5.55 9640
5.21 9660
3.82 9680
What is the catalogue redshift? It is 0.670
